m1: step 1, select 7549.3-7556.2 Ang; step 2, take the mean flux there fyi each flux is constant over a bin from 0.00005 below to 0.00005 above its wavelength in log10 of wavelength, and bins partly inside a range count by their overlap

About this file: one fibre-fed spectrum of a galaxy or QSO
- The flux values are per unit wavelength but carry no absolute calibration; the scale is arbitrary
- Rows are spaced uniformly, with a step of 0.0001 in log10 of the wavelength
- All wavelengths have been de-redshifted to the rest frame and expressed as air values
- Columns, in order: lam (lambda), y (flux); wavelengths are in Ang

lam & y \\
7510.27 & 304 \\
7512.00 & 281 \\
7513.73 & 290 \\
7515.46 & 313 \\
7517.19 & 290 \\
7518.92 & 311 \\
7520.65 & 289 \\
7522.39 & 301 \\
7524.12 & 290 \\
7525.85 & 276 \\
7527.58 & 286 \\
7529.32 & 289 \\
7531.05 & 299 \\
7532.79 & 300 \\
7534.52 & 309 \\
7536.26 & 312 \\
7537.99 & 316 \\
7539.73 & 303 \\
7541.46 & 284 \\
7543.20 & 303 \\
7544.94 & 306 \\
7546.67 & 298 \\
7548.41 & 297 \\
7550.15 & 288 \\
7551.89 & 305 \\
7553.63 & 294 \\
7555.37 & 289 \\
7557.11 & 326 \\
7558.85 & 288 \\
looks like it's 294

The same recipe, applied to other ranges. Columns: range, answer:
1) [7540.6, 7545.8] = 297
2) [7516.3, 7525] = 296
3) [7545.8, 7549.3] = 298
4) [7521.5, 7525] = 295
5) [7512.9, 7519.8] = 301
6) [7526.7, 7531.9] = 291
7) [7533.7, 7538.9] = 312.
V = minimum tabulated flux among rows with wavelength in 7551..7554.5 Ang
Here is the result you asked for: 294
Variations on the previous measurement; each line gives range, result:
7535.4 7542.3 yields 284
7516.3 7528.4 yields 276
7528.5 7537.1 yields 289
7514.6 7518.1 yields 290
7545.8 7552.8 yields 288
